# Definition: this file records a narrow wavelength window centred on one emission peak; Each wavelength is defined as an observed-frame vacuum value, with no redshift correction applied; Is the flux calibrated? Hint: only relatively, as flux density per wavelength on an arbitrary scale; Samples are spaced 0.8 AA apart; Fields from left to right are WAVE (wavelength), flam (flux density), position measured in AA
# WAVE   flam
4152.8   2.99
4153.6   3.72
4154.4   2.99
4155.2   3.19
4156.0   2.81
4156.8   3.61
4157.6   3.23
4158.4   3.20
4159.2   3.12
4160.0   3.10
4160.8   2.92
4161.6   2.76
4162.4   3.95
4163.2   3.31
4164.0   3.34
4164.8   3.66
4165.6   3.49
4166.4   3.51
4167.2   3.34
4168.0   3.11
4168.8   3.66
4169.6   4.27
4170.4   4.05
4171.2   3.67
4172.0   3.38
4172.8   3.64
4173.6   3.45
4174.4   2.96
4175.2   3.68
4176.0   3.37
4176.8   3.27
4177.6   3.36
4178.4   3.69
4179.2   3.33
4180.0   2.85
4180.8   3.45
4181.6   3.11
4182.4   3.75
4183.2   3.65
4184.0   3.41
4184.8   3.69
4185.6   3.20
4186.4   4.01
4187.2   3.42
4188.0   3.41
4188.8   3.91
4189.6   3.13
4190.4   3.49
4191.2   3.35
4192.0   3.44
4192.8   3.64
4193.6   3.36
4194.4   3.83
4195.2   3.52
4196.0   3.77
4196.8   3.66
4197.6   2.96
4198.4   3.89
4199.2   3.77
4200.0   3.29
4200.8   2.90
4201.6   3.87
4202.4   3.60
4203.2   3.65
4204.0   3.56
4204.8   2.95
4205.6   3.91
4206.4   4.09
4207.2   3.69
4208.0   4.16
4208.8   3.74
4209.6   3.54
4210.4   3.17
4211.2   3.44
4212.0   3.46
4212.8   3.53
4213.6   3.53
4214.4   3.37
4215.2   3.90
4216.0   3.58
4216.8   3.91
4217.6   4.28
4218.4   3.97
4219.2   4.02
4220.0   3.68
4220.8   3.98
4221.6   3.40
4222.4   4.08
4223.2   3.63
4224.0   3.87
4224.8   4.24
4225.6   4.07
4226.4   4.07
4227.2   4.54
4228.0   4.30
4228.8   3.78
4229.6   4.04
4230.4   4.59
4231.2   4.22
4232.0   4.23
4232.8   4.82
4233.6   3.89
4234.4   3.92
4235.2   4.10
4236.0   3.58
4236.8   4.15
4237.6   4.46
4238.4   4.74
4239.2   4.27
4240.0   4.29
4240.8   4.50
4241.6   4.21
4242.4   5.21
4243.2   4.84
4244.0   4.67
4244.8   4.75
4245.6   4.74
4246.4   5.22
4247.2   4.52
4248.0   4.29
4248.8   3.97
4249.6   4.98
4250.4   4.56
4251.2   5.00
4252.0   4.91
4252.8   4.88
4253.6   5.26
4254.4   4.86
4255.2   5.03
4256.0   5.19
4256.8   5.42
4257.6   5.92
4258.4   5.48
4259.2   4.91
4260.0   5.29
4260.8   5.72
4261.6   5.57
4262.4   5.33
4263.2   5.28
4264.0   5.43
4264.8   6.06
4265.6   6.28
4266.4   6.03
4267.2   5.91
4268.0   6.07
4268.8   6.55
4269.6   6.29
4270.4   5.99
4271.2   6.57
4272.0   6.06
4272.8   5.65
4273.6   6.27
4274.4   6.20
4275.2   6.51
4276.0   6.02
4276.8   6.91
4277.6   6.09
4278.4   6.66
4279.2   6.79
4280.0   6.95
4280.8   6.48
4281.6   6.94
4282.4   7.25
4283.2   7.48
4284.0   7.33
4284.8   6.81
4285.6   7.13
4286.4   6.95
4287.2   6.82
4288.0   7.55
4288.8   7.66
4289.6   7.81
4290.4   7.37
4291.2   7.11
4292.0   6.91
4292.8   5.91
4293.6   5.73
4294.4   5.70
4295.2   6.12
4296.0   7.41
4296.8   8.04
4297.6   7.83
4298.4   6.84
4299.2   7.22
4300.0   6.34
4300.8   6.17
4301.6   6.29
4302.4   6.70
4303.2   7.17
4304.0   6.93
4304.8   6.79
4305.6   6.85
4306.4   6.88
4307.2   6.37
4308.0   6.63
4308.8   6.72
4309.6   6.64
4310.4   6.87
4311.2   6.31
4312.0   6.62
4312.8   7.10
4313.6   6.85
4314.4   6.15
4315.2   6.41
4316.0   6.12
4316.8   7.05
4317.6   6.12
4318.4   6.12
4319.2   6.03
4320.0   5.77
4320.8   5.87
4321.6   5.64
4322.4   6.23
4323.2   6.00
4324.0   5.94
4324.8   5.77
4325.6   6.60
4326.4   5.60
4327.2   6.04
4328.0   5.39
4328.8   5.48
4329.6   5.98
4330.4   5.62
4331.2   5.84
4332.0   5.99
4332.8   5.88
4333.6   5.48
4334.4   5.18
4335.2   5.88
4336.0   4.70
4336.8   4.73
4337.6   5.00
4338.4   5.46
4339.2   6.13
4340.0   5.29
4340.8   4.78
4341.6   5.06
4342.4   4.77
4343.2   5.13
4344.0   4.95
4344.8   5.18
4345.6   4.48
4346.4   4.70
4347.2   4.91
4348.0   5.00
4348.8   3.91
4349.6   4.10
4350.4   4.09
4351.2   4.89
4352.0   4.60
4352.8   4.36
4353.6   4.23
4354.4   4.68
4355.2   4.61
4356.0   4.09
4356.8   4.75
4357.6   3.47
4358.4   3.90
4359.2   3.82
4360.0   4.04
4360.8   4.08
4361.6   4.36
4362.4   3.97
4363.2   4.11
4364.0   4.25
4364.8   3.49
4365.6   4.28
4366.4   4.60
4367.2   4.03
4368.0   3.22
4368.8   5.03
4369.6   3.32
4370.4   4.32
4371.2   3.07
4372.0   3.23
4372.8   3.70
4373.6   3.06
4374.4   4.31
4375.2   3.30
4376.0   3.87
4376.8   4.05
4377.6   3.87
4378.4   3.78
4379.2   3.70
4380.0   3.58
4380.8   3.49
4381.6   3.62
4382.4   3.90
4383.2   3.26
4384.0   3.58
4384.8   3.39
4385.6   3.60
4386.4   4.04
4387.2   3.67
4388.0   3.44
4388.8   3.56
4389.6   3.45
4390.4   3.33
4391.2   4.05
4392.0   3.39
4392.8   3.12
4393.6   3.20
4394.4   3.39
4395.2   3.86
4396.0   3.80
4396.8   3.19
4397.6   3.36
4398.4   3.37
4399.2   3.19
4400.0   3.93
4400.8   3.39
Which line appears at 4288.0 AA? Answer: C IV 1549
